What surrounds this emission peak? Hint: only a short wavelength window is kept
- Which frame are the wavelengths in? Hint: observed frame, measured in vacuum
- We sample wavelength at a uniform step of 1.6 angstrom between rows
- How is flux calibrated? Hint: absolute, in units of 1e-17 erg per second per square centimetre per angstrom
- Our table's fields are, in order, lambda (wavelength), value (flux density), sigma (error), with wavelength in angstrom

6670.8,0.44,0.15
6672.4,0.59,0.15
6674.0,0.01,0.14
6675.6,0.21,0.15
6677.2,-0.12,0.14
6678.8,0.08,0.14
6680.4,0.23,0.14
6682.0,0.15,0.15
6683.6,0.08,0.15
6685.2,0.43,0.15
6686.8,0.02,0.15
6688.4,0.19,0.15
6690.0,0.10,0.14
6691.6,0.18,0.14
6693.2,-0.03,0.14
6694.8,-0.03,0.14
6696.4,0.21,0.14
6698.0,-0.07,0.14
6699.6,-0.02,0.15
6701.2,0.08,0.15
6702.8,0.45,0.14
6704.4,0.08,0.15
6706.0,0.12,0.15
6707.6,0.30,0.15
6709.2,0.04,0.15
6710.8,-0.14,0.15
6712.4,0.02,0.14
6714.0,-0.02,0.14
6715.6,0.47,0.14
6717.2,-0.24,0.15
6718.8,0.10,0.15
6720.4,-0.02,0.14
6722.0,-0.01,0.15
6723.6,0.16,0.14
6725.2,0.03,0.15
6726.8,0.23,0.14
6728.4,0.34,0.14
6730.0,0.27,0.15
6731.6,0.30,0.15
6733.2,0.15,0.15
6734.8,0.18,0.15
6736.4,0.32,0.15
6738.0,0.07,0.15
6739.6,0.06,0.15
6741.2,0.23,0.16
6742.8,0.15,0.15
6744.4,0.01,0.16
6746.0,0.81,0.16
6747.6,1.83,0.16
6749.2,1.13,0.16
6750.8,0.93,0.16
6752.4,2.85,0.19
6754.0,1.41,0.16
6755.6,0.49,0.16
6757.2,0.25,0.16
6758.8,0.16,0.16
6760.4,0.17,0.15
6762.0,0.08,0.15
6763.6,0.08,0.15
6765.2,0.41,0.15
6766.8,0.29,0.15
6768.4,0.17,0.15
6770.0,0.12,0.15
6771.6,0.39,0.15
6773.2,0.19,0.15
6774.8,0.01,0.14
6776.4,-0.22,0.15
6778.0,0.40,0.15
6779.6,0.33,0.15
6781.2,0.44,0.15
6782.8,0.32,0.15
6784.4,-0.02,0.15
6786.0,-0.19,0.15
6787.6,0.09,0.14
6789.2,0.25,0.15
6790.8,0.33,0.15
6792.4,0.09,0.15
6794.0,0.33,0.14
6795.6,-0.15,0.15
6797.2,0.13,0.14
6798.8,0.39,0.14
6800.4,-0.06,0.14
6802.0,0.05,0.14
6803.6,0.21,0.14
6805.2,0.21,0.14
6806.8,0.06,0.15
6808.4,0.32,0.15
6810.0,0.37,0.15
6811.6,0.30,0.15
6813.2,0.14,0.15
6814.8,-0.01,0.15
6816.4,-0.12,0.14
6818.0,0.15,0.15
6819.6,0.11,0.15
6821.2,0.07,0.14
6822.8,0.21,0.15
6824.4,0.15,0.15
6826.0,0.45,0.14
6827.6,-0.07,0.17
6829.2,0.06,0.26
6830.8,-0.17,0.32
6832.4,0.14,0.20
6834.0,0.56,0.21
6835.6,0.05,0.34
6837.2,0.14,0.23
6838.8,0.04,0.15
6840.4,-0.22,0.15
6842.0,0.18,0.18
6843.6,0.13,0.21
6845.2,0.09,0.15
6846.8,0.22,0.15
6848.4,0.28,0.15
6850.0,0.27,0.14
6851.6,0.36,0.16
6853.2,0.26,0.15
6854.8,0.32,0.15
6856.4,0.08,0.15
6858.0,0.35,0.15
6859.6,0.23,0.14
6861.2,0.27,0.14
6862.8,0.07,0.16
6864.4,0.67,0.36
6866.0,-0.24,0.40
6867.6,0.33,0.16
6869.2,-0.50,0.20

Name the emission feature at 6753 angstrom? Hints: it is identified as [O II]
